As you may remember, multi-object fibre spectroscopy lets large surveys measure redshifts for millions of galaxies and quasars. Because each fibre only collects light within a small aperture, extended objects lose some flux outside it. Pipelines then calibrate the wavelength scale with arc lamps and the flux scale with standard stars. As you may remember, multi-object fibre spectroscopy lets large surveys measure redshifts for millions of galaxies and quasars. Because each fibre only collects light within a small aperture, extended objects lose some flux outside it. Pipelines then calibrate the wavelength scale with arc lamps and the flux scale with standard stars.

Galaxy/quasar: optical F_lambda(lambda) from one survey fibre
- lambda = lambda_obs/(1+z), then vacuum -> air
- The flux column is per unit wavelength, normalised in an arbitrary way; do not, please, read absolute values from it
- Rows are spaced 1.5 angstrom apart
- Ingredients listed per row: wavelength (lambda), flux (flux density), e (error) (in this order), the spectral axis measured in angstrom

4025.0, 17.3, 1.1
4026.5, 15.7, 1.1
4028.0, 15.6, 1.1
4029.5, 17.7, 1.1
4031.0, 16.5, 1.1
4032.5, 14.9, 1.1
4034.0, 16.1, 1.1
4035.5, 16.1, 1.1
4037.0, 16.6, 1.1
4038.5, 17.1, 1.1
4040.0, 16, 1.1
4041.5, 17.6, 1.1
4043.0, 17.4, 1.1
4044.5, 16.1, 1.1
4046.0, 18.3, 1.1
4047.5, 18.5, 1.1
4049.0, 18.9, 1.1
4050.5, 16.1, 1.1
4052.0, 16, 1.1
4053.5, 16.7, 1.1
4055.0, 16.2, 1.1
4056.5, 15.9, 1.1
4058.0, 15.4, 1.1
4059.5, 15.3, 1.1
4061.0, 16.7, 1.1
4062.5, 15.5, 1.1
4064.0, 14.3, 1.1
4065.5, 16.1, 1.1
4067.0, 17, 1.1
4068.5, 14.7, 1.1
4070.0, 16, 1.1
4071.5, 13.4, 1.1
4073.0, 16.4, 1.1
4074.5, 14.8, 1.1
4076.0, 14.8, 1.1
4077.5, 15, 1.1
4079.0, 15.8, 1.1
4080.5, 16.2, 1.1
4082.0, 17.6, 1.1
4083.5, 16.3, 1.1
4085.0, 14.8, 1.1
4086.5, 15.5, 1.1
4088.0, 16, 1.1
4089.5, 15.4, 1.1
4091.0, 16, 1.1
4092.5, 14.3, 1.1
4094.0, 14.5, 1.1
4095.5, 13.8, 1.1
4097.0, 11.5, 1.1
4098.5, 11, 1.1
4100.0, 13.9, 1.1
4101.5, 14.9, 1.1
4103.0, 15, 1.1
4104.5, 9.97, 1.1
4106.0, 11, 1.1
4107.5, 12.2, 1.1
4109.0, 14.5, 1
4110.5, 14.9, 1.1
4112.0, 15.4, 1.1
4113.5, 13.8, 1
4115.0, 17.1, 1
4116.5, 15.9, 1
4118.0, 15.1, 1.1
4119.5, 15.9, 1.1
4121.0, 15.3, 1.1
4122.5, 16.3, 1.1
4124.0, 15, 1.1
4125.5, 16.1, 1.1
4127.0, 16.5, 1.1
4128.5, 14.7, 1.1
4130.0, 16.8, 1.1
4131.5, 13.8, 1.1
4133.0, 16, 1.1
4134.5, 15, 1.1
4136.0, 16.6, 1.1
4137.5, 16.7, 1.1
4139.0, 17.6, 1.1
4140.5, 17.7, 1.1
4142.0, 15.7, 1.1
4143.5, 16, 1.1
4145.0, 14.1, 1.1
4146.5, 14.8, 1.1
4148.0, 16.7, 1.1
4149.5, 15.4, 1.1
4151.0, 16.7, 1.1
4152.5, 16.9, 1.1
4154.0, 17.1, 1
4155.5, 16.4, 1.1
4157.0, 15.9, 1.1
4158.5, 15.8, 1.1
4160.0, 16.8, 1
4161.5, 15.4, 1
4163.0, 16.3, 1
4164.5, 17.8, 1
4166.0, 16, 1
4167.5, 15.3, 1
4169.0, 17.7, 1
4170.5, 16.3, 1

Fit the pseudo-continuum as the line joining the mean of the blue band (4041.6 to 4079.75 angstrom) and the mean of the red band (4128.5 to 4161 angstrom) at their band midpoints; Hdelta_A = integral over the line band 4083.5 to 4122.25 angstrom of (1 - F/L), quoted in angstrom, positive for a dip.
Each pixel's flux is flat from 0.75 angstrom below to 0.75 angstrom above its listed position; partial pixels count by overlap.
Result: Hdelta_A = 4.1 angstrom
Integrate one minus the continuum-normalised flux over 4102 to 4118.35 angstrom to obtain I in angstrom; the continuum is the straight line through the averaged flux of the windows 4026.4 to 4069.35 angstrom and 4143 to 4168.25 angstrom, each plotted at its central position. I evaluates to 2.16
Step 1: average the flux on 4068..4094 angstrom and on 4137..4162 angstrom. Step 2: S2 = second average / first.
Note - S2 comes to 1.05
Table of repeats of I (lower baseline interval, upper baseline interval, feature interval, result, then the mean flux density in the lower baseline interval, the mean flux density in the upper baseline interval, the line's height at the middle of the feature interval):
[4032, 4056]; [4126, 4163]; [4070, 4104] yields 3.4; 16.8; 16.1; 16.5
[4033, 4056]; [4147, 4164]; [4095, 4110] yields 3.4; 16.9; 16.3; 16.6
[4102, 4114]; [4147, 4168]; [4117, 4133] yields -1.3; 13.4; 16.3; 14.4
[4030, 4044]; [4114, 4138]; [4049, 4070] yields 0.5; 16.5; 15.8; 16.3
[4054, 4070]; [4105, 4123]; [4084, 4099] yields 0.8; 15.7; 14.7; 15.1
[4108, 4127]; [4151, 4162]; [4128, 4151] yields 0.1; 15.4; 16.4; 16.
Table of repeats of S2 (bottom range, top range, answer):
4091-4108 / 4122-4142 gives 1.23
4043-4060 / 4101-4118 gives 0.84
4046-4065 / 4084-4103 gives 0.88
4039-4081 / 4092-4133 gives 0.90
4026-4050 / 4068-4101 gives 0.89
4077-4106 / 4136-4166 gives 1.12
